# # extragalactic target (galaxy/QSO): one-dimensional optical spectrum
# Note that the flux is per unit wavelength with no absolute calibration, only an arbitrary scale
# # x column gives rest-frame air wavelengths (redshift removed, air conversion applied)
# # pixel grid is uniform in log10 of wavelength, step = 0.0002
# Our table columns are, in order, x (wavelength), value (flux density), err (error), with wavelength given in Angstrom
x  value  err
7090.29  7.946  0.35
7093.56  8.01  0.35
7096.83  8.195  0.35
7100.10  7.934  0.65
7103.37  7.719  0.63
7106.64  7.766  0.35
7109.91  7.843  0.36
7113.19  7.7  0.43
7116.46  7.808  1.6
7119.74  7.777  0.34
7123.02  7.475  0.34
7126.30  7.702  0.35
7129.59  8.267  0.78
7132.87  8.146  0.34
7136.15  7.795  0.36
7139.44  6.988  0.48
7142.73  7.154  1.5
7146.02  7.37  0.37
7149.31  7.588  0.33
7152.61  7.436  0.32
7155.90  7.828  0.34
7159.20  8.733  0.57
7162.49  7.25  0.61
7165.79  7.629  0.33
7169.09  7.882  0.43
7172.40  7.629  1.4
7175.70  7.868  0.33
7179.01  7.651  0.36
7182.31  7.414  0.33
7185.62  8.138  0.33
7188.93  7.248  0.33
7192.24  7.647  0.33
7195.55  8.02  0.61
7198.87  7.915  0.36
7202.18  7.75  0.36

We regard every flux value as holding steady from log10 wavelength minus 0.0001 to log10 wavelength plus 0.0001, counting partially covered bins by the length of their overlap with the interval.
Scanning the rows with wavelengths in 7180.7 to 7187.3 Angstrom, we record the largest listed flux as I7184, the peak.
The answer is 8.138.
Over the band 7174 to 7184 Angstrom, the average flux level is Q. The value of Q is 7.65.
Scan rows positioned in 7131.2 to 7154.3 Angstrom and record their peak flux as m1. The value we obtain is 8.146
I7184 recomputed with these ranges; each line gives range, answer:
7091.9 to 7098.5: 8.195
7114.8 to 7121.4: 7.808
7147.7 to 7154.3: 7.588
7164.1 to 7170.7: 7.882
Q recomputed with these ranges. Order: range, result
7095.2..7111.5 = 7.89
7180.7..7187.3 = 7.77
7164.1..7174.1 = 7.71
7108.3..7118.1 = 7.78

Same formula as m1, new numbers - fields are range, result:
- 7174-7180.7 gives 7.868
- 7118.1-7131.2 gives 8.267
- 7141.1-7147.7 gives 7.37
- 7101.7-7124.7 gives 7.843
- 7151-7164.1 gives 8.733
